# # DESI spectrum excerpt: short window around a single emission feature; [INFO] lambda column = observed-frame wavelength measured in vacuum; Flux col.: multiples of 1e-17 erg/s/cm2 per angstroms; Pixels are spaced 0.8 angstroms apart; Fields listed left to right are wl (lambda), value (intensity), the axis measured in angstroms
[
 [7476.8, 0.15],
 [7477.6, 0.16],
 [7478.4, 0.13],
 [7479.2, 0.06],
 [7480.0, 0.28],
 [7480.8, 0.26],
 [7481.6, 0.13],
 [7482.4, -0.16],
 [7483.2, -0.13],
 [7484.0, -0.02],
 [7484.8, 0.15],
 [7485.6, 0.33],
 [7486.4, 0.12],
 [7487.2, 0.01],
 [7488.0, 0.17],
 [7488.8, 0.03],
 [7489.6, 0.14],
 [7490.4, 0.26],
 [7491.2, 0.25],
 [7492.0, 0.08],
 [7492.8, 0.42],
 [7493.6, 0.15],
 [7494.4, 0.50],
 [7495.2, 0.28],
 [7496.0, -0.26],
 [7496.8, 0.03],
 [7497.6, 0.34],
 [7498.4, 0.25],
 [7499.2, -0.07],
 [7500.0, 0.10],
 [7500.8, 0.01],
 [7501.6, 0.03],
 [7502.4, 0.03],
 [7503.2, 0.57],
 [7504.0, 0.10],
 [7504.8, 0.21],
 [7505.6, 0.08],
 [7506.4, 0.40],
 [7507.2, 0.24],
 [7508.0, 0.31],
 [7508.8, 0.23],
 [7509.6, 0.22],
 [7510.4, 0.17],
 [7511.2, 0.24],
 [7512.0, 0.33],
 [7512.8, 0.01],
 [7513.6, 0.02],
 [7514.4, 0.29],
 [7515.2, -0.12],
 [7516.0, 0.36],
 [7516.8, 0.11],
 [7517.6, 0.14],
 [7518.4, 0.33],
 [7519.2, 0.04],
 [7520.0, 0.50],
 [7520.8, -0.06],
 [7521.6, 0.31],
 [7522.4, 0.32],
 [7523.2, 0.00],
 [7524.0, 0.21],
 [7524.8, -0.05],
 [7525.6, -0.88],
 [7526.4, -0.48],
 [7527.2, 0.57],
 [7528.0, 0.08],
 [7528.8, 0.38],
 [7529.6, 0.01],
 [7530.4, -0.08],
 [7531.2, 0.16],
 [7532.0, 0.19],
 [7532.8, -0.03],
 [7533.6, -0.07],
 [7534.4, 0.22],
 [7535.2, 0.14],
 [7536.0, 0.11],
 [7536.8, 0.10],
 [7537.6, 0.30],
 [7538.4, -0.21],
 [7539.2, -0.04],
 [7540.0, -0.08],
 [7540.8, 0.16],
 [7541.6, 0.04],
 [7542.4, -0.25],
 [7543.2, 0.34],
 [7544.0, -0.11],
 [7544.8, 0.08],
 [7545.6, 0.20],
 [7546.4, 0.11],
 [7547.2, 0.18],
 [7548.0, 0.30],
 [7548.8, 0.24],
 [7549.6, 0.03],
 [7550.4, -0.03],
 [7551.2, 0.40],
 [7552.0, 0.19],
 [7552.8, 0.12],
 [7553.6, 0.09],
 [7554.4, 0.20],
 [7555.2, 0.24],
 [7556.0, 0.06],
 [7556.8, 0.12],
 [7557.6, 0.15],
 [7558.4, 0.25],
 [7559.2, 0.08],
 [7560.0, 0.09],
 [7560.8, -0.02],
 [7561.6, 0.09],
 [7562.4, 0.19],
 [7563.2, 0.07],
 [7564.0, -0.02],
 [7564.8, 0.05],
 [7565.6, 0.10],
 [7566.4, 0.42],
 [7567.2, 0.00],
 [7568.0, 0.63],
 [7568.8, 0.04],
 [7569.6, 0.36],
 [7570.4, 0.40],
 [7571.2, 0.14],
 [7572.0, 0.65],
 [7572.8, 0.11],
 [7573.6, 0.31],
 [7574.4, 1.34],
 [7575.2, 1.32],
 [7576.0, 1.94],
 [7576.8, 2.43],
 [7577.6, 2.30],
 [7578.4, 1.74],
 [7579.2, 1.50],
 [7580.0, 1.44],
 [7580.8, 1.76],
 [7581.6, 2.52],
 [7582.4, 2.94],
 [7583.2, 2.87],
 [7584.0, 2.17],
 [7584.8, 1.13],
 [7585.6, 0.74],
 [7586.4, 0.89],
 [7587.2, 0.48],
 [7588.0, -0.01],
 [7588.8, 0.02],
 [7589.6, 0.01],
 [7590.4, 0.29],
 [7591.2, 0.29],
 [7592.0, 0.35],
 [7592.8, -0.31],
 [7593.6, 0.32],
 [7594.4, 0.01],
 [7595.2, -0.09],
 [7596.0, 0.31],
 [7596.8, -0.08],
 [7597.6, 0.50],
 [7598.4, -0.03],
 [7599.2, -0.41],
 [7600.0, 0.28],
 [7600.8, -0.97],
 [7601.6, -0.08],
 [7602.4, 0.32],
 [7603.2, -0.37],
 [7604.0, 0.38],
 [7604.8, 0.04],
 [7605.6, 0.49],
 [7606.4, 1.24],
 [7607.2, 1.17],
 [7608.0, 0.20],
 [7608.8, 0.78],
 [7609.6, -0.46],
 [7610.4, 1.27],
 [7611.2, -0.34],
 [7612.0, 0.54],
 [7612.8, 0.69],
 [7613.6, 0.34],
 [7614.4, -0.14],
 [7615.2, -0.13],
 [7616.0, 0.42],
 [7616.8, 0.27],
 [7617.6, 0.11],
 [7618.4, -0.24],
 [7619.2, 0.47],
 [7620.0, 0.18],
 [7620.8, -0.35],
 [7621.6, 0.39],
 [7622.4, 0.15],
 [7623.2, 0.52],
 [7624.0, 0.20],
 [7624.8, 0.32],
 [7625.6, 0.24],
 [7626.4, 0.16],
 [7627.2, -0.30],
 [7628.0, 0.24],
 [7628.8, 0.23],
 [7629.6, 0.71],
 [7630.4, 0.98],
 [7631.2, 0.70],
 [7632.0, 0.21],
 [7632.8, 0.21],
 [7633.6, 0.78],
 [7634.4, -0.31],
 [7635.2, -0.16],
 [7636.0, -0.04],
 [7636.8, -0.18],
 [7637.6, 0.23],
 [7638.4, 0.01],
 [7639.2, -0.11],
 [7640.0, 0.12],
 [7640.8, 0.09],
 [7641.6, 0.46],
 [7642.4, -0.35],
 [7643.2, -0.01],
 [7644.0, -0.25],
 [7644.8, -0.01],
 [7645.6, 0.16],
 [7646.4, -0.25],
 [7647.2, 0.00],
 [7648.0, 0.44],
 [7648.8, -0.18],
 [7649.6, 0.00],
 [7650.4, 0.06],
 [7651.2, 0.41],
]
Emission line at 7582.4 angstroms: [O II] 3727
